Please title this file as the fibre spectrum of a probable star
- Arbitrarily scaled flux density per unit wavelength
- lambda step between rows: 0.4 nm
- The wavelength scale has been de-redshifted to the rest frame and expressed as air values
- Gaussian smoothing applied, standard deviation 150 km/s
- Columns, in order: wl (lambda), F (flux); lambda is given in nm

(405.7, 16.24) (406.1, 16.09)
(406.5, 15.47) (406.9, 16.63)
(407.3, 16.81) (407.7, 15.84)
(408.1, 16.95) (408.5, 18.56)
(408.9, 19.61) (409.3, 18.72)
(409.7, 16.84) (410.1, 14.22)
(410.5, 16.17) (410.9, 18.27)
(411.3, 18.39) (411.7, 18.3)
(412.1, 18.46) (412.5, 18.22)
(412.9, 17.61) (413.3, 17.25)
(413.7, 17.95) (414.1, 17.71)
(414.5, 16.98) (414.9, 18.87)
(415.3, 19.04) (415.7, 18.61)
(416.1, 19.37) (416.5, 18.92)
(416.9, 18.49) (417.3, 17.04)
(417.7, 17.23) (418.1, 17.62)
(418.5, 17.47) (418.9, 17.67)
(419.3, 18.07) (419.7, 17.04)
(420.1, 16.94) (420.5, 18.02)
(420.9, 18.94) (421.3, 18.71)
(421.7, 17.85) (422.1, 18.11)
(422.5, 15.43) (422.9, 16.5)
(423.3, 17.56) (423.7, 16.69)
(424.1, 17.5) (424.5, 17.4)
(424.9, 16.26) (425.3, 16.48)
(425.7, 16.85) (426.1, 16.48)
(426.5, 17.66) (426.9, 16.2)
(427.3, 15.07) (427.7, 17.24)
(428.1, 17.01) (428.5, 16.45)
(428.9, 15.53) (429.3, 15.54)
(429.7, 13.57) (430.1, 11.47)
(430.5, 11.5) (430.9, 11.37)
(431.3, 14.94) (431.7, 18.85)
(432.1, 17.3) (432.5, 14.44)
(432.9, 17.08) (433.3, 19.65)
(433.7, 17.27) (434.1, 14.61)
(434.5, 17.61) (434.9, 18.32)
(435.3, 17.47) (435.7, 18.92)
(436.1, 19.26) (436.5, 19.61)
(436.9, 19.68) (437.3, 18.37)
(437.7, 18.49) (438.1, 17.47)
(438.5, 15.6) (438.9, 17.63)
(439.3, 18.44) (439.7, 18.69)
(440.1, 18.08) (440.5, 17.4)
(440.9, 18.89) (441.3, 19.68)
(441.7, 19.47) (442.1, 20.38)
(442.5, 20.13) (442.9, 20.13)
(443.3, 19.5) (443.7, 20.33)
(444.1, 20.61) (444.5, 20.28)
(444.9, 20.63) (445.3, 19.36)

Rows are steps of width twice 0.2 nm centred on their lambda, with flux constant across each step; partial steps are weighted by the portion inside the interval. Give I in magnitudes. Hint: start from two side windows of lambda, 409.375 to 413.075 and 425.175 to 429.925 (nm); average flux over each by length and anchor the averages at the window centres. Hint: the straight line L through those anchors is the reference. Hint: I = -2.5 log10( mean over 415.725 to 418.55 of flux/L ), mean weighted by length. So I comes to -0.07 mag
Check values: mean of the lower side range 17.4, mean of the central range 18.1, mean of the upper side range 16.1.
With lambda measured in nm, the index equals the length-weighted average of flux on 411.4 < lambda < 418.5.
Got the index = 18.1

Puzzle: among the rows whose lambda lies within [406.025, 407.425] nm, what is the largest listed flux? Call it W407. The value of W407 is 16.81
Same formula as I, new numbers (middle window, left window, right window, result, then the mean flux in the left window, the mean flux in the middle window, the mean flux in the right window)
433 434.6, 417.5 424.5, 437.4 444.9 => 0.07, 17.5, 17.3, 19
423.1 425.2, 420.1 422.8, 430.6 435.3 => 0.02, 17.7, 17.1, 16.4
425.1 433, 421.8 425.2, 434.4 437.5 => 0.14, 16.9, 15.5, 18.7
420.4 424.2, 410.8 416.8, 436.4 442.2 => 0.05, 18.3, 17.5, 18.5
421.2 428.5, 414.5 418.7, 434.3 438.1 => 0.09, 18.2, 16.9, 18.6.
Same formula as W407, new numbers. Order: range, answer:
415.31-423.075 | 19.37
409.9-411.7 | 18.39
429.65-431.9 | 18.85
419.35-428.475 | 18.94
